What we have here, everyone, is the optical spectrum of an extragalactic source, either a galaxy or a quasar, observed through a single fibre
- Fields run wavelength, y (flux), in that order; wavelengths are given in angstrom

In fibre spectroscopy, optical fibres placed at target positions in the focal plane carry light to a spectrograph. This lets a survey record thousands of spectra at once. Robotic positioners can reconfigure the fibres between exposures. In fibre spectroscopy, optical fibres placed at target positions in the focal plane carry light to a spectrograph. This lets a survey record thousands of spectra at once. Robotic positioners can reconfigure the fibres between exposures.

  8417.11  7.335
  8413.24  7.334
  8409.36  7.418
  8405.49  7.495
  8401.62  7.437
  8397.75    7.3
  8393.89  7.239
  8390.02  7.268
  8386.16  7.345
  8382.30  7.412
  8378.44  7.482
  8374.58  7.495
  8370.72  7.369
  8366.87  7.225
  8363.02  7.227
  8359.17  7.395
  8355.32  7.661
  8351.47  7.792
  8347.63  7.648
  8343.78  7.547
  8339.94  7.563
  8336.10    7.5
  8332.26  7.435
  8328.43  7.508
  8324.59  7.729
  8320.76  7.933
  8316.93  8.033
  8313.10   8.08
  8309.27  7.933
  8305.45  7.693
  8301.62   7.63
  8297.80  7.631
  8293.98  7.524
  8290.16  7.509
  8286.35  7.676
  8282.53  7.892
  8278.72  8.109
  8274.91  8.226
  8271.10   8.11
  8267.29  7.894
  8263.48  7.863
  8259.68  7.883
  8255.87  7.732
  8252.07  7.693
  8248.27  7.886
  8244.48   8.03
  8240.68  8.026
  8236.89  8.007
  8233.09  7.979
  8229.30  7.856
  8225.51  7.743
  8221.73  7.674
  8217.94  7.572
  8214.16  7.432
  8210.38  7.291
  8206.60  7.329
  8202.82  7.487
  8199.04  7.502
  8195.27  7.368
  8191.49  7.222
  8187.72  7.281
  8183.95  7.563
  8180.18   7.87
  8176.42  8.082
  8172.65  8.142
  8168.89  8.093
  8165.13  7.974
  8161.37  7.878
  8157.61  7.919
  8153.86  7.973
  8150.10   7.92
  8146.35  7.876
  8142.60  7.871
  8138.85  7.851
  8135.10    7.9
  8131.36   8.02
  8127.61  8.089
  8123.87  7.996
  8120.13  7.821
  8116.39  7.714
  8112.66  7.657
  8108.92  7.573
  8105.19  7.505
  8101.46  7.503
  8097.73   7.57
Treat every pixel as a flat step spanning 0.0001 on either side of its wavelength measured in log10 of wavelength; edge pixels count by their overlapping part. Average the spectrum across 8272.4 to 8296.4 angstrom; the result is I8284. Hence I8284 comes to 7.83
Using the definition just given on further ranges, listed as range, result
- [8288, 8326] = 7.77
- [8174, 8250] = 7.66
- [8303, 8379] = 7.61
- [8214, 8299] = 7.83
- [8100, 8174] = 7.86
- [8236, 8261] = 7.89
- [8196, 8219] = 7.43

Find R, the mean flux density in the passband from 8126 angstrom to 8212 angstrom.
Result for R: 7.76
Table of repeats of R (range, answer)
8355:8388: 7.39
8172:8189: 7.78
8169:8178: 8.11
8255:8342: 7.79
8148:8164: 7.92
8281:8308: 7.65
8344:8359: 7.64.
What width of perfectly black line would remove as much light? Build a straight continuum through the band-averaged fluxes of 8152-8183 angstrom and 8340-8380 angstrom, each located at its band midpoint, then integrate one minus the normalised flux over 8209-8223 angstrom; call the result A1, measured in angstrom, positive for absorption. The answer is 0.6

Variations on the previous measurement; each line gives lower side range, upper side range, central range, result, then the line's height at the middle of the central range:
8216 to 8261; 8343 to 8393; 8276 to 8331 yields -1.01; 7.64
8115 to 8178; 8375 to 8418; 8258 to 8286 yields -1.17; 7.66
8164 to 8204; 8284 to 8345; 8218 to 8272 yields -1.28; 7.69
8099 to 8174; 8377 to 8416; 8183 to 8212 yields 1.39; 7.75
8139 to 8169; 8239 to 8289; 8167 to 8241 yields 2.36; 7.92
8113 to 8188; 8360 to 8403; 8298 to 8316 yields -0.72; 7.52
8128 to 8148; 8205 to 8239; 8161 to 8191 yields -0.11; 7.8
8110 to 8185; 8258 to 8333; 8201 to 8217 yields 0.97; 7.87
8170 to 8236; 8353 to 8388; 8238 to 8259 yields -0.88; 7.56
